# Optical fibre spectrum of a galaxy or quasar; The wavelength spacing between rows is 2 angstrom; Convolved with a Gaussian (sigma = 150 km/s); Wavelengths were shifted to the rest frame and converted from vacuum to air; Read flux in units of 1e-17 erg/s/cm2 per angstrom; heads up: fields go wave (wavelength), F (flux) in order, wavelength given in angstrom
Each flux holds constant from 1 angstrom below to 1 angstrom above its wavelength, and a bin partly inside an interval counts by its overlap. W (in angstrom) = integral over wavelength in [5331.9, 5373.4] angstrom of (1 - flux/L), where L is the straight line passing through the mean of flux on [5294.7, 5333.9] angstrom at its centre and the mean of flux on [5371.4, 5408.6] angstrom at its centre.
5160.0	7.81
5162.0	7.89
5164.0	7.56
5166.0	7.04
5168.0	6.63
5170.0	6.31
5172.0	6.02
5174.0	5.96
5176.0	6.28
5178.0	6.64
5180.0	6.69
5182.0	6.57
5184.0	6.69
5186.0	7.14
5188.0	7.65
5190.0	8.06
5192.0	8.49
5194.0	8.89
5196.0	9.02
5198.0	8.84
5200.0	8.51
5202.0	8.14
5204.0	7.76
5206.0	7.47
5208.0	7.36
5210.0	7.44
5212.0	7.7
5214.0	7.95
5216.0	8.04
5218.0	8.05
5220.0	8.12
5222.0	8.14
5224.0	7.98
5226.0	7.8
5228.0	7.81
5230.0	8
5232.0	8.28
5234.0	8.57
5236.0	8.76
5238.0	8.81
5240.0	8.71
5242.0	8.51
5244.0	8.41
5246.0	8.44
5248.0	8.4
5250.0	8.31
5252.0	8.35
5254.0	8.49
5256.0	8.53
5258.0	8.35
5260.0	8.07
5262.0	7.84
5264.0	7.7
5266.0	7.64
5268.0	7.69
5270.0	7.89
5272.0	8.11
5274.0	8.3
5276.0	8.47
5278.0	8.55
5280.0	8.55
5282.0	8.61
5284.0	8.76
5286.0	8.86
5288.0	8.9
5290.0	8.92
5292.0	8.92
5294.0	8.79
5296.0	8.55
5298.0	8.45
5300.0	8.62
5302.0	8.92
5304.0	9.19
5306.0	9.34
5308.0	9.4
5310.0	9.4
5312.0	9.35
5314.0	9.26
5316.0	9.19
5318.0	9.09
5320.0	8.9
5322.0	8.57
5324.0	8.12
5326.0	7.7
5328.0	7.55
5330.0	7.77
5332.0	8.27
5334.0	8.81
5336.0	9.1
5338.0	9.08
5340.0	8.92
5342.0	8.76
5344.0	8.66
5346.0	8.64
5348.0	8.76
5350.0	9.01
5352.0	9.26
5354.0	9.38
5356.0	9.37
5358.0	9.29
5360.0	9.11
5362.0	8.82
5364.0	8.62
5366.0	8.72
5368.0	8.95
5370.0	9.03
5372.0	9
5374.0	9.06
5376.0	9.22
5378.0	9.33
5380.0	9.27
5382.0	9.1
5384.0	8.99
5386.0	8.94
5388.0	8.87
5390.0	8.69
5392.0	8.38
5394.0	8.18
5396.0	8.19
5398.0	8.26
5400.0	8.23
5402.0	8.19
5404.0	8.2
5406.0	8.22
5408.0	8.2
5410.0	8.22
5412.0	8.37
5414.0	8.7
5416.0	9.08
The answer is -1.2 angstrom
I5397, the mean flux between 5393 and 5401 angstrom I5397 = 8.21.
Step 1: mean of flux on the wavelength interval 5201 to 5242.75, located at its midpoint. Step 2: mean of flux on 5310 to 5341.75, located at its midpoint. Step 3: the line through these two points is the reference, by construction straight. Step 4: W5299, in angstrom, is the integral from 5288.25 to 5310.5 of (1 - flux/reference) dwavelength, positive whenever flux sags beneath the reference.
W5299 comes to -1.1 angstrom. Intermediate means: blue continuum 8.06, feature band 8.94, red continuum 8.67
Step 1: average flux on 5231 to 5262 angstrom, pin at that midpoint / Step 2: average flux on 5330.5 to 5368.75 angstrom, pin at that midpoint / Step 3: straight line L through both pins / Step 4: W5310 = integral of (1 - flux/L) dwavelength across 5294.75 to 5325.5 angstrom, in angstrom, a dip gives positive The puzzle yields -0.72 angstrom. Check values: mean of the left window 8.45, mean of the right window 8.91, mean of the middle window 8.93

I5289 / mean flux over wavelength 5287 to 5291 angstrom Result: 8.91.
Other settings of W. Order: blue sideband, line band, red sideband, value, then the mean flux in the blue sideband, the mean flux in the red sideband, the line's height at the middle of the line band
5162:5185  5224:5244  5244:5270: -1.6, 6.64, 8.15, 7.73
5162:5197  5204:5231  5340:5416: -1.3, 7.18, 8.77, 7.48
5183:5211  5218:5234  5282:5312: 0.4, 7.96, 8.93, 8.24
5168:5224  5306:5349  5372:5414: -2.5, 7.54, 8.62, 8.26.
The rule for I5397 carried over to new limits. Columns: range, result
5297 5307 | 8.9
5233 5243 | 8.67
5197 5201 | 8.68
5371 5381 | 9.18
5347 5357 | 9.16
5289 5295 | 8.88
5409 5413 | 8.29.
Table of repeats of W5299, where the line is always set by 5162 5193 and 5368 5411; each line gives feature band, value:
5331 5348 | -1.1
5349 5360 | -1.1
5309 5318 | -1.4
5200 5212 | -0.9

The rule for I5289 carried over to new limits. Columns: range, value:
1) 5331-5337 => 8.73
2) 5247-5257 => 8.42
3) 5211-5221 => 7.97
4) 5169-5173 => 6.16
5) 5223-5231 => 7.9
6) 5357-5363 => 9.07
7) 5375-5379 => 9.28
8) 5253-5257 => 8.51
